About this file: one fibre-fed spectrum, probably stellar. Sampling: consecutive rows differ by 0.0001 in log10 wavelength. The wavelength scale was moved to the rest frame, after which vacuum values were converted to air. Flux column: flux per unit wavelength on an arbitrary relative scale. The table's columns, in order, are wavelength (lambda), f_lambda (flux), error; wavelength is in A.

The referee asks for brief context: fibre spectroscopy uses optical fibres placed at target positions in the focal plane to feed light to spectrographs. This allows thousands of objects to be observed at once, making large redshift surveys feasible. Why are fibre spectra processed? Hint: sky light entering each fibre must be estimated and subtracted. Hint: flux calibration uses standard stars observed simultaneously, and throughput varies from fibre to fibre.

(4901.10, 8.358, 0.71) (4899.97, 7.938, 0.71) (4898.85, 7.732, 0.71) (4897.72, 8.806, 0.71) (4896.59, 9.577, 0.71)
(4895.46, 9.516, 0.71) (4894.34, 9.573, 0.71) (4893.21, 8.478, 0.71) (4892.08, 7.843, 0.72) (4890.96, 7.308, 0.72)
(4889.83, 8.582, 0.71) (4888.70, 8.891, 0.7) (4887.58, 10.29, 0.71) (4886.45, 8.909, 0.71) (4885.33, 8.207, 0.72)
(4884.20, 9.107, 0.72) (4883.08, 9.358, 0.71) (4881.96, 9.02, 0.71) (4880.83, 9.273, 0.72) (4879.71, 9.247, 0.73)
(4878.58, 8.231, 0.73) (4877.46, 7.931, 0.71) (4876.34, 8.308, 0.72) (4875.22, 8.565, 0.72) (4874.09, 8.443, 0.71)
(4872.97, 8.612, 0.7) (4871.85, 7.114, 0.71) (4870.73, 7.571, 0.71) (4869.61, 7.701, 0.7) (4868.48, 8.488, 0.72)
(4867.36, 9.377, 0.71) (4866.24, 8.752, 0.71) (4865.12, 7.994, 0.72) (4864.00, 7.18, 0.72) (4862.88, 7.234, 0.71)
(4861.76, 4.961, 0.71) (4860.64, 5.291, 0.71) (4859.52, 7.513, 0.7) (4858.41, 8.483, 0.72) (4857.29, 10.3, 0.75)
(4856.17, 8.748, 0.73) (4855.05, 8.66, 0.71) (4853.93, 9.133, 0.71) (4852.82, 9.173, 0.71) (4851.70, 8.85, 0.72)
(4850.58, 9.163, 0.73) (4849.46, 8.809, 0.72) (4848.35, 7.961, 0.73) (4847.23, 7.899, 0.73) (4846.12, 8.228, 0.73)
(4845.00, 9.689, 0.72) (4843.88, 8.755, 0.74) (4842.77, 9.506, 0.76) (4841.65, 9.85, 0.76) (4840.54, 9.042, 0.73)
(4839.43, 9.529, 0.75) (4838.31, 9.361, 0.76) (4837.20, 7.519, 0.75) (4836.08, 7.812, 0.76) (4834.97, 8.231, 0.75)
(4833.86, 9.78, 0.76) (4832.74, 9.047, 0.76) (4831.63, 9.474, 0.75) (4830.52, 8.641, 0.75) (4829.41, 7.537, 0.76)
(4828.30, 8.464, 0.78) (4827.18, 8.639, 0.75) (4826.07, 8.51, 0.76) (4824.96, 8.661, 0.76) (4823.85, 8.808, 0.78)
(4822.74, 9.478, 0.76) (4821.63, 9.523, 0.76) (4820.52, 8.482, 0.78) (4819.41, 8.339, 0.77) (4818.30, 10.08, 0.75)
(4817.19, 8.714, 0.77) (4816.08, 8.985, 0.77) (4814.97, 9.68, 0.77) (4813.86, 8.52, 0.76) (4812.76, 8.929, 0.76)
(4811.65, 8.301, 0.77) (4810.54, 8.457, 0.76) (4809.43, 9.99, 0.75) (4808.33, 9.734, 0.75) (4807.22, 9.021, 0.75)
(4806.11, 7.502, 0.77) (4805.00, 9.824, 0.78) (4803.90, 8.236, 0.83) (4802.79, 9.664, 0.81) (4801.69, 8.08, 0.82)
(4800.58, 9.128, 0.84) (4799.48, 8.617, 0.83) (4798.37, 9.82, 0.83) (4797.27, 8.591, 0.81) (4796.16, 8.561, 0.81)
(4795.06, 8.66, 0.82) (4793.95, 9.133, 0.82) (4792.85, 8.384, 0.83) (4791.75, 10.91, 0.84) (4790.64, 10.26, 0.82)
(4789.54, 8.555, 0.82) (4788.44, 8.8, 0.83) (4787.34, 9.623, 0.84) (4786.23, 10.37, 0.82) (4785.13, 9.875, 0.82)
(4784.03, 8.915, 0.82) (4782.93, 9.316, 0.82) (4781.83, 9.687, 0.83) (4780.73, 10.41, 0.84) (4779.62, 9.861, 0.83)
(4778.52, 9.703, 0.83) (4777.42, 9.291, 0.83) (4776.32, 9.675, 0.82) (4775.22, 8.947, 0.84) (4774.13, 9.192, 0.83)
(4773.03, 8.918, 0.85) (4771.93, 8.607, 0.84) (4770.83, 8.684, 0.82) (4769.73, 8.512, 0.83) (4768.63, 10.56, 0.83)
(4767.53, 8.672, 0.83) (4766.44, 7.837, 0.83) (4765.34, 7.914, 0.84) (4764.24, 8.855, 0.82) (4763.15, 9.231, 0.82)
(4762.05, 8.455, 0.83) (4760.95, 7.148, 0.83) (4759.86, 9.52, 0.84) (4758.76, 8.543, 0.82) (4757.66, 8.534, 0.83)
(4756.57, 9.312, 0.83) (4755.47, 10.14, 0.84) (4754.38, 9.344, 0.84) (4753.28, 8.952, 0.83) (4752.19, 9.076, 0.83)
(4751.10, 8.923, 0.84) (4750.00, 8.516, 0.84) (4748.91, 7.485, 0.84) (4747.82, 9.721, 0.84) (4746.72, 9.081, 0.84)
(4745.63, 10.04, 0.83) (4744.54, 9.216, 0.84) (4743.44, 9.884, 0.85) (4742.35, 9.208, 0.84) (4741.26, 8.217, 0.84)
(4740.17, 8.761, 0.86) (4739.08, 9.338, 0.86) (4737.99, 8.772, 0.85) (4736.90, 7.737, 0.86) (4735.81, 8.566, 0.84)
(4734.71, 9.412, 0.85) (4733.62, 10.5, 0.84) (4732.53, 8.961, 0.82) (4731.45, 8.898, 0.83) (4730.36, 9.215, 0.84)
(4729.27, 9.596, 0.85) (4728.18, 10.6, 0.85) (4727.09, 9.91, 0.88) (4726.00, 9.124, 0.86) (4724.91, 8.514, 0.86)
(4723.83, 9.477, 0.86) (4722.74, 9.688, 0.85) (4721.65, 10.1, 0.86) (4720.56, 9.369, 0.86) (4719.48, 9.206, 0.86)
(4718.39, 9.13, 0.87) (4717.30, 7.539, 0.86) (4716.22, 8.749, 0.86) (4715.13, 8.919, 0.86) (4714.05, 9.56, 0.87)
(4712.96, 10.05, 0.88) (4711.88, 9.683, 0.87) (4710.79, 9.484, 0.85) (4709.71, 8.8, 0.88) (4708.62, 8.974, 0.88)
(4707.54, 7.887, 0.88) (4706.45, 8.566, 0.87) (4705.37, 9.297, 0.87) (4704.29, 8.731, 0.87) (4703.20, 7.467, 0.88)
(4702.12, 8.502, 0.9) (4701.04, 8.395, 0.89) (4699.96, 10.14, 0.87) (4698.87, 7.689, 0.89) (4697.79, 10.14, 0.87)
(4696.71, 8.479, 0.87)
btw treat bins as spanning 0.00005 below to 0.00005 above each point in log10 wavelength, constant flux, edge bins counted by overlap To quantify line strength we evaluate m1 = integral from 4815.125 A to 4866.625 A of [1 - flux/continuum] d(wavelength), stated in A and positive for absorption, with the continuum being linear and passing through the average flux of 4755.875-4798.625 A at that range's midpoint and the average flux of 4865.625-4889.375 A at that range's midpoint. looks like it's 1.33 A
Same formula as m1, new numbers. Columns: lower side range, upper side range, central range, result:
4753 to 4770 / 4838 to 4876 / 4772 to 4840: -3.3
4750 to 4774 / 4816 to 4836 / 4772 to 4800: -1.6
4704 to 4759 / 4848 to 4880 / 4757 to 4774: 0.4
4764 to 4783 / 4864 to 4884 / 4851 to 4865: 1.0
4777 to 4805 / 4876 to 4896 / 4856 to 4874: 2.2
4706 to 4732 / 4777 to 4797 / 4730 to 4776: 1.9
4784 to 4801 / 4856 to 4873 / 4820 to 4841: -0.7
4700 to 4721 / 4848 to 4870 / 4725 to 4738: -0.7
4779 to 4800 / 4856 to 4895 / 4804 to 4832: 0.5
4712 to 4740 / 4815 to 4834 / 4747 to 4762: 0.5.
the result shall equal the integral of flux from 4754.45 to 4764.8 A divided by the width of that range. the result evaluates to 8.88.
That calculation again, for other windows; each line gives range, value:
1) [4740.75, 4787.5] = 9.11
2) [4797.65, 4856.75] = 8.88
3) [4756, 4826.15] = 9.05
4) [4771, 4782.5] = 9.4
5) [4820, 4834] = 8.82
